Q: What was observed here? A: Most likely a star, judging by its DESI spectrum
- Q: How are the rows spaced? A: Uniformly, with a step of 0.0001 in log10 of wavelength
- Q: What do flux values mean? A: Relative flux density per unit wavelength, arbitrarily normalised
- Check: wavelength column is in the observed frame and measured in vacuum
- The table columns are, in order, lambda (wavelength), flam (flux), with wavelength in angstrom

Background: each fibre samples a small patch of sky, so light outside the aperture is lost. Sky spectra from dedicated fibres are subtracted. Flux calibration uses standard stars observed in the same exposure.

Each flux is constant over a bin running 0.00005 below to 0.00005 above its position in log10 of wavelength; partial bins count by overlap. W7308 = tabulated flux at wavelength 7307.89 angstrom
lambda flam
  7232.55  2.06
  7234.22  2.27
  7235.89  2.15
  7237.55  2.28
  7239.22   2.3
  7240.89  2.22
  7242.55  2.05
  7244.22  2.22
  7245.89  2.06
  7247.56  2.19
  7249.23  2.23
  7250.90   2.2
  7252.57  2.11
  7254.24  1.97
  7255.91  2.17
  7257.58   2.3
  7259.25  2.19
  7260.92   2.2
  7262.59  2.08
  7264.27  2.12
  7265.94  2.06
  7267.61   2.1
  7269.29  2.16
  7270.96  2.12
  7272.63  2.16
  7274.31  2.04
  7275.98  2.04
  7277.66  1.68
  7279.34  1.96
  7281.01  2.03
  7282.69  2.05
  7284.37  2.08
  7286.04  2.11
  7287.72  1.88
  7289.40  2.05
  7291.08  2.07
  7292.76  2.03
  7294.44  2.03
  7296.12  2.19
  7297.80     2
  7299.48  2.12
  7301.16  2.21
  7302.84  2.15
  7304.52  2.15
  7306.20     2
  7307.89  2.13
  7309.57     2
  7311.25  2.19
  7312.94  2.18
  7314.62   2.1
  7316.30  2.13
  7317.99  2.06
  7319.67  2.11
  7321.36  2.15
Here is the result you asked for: 2.13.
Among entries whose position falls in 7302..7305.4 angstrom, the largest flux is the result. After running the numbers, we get 2.15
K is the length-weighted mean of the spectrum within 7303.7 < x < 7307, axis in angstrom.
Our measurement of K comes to 2.08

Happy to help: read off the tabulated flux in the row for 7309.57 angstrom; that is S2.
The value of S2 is 2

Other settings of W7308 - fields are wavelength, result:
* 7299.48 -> 2.12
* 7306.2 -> 2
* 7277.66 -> 1.68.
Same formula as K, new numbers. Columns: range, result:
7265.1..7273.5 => 2.12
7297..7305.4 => 2.13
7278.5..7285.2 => 2.03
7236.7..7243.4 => 2.21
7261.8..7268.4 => 2.09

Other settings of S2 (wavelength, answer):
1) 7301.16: 2.21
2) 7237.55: 2.28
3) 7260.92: 2.2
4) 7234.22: 2.27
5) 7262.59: 2.08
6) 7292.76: 2.03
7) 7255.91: 2.17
